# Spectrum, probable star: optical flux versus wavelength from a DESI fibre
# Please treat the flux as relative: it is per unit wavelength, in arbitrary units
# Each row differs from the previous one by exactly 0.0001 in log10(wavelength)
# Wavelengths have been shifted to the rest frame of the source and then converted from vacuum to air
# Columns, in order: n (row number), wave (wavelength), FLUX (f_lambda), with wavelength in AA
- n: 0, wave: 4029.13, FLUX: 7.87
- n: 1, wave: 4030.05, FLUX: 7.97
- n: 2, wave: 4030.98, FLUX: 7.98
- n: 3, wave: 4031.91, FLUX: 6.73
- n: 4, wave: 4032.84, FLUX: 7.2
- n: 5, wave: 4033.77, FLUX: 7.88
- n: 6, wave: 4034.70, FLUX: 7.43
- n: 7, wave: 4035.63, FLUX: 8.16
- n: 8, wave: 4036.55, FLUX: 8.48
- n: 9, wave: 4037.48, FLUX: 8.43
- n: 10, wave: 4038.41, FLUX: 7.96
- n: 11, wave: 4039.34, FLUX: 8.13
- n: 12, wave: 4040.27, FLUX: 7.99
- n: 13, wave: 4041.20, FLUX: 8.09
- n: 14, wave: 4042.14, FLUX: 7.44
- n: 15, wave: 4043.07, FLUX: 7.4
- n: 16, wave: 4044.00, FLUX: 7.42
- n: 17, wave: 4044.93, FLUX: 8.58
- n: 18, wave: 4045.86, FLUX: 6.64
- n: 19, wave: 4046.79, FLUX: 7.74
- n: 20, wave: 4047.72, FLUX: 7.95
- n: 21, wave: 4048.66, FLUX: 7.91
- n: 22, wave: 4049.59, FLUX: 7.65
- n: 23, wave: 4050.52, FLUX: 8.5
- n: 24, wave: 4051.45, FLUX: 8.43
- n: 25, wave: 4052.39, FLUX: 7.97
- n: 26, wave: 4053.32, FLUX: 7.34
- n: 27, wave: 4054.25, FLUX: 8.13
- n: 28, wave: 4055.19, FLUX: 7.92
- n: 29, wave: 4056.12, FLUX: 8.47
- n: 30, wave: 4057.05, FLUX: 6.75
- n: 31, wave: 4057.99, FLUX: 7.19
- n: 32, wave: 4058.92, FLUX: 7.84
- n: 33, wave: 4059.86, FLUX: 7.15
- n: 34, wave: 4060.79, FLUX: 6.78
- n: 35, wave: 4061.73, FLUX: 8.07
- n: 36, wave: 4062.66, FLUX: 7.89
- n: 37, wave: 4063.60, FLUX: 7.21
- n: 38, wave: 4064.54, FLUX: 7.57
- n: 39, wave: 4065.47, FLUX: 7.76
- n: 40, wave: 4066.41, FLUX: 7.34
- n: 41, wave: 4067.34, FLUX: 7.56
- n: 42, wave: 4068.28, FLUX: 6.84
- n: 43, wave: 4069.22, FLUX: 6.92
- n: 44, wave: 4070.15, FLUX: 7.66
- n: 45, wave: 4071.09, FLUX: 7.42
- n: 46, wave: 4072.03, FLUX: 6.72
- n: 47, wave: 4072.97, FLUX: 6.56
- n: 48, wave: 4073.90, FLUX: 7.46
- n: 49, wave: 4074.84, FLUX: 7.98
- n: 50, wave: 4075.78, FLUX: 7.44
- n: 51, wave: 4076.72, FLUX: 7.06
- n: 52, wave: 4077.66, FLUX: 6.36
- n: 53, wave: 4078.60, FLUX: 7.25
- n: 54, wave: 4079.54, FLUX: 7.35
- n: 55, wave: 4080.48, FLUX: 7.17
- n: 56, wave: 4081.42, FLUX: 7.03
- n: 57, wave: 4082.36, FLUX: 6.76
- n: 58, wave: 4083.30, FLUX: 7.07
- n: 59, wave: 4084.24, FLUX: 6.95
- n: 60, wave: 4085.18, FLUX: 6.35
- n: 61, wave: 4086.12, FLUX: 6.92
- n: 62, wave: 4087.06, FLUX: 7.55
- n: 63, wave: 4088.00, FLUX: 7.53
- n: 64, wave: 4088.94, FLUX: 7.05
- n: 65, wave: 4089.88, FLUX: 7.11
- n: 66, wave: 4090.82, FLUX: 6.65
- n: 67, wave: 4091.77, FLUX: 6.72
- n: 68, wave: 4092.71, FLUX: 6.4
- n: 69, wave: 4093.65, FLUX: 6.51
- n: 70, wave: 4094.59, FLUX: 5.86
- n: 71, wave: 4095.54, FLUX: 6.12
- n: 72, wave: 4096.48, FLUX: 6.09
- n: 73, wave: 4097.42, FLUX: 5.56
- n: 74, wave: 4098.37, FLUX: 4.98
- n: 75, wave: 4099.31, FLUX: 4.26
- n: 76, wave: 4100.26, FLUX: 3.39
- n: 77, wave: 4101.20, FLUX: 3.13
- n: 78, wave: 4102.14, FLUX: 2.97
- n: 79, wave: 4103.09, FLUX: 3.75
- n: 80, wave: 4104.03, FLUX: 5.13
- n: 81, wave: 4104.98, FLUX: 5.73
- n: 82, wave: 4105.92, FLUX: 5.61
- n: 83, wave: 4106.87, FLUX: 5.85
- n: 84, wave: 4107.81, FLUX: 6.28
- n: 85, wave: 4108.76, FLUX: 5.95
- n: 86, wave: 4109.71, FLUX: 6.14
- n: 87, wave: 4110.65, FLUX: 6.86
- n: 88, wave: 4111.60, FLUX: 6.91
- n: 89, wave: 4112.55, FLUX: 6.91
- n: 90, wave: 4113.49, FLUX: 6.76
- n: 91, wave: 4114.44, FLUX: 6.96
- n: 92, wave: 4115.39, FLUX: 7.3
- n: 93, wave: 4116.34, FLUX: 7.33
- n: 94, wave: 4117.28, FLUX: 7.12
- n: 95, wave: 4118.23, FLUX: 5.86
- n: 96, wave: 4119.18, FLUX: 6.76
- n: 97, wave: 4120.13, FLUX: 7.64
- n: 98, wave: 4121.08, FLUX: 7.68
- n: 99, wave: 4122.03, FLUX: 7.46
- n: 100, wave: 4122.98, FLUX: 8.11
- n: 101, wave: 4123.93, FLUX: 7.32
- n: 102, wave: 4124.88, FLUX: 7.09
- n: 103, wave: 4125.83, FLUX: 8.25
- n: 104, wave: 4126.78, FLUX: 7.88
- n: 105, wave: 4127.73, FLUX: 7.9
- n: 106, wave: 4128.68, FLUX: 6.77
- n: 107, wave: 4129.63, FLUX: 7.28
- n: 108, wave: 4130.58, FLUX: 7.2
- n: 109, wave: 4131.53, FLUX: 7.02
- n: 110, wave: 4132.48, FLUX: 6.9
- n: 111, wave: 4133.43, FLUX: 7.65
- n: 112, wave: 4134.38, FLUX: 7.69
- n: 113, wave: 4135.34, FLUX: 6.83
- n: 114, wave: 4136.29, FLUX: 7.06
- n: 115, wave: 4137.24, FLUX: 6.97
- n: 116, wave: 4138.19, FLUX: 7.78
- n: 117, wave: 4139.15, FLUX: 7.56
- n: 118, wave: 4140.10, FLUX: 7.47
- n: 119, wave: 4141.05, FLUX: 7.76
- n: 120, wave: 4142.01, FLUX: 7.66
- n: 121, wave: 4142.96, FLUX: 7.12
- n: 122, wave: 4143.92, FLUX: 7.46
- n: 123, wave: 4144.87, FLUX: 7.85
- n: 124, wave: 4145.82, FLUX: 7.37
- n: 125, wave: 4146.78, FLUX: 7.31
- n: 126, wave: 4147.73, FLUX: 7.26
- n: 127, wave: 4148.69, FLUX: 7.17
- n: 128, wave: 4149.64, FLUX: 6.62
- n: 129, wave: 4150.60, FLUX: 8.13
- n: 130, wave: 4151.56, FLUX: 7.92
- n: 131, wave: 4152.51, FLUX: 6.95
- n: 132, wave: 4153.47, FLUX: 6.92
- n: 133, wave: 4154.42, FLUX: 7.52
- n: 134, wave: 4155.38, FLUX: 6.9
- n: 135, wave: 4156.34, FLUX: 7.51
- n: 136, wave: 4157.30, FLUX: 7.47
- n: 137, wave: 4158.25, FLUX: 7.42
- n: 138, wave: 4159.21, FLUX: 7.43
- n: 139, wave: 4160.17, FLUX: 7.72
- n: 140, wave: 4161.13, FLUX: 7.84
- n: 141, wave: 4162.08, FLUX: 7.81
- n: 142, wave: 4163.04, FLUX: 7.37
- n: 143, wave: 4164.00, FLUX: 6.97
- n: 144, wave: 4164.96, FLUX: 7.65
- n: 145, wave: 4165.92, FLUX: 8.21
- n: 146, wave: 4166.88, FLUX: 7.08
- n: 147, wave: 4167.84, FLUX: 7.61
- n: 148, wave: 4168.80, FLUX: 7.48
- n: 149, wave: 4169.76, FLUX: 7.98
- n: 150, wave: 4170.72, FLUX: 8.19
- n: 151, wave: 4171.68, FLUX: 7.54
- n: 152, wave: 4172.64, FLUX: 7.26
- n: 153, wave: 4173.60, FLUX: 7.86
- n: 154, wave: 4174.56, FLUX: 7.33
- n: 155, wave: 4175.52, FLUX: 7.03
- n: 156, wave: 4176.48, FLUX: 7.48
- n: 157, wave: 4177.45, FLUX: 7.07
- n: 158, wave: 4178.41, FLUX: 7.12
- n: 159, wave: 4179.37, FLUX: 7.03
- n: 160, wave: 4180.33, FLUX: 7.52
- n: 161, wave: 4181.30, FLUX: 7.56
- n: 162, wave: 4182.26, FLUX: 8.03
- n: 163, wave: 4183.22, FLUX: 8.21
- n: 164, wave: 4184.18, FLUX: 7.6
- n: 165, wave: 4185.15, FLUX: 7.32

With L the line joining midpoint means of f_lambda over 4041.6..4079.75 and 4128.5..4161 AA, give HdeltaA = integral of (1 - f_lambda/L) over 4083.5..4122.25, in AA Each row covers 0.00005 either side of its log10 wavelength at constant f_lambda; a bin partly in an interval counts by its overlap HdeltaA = 6.43 AA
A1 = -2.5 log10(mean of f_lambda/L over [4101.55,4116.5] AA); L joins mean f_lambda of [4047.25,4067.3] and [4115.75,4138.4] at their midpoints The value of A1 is 0.23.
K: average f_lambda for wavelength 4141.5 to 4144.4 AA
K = 7.41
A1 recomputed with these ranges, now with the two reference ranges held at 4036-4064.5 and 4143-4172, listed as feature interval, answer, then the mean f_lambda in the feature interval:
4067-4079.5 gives 0.08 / 7.17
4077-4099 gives 0.16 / 6.65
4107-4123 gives 0.11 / 6.89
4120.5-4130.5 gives 0.00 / 7.56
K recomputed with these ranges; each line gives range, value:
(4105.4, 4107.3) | 5.73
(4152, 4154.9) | 7.16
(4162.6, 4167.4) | 7.45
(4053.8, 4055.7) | 8.02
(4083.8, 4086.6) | 6.75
